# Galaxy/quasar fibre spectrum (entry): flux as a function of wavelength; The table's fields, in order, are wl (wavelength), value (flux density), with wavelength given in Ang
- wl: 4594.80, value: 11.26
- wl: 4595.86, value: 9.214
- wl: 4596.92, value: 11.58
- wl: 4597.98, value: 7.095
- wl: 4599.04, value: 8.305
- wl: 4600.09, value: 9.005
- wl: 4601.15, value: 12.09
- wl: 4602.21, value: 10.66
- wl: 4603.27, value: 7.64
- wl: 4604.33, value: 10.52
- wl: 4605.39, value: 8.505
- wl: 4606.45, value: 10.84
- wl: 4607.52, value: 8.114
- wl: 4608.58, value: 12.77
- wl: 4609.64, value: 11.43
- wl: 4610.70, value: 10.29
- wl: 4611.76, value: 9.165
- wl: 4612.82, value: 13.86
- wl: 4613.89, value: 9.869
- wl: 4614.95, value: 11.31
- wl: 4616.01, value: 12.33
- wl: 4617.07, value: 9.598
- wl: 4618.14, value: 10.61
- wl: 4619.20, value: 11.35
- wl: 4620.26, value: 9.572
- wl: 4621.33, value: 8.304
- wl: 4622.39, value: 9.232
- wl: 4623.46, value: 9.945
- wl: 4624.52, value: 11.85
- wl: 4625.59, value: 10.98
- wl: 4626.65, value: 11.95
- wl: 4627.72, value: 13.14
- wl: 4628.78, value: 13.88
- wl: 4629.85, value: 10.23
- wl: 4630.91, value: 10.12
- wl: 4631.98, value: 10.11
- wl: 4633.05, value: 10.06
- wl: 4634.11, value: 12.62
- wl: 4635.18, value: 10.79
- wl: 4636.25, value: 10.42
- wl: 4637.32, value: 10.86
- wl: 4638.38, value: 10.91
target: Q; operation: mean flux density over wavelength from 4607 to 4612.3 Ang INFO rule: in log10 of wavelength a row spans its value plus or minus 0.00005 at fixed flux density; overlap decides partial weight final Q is 10.4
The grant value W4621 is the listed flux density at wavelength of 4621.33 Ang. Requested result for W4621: 8.304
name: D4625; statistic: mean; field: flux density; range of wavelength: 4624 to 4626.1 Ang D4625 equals 11.4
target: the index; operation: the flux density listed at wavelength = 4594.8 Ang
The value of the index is 11.26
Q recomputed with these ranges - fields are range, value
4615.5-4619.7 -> 11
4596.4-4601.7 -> 9.63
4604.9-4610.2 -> 10.3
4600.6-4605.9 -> 9.88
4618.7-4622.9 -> 9.61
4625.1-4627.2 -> 11.5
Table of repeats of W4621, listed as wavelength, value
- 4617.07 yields 9.598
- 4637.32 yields 10.86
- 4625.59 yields 10.98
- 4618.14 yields 10.61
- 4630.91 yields 10.12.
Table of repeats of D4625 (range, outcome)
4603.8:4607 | 9.92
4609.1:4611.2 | 10.9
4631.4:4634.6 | 10.9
